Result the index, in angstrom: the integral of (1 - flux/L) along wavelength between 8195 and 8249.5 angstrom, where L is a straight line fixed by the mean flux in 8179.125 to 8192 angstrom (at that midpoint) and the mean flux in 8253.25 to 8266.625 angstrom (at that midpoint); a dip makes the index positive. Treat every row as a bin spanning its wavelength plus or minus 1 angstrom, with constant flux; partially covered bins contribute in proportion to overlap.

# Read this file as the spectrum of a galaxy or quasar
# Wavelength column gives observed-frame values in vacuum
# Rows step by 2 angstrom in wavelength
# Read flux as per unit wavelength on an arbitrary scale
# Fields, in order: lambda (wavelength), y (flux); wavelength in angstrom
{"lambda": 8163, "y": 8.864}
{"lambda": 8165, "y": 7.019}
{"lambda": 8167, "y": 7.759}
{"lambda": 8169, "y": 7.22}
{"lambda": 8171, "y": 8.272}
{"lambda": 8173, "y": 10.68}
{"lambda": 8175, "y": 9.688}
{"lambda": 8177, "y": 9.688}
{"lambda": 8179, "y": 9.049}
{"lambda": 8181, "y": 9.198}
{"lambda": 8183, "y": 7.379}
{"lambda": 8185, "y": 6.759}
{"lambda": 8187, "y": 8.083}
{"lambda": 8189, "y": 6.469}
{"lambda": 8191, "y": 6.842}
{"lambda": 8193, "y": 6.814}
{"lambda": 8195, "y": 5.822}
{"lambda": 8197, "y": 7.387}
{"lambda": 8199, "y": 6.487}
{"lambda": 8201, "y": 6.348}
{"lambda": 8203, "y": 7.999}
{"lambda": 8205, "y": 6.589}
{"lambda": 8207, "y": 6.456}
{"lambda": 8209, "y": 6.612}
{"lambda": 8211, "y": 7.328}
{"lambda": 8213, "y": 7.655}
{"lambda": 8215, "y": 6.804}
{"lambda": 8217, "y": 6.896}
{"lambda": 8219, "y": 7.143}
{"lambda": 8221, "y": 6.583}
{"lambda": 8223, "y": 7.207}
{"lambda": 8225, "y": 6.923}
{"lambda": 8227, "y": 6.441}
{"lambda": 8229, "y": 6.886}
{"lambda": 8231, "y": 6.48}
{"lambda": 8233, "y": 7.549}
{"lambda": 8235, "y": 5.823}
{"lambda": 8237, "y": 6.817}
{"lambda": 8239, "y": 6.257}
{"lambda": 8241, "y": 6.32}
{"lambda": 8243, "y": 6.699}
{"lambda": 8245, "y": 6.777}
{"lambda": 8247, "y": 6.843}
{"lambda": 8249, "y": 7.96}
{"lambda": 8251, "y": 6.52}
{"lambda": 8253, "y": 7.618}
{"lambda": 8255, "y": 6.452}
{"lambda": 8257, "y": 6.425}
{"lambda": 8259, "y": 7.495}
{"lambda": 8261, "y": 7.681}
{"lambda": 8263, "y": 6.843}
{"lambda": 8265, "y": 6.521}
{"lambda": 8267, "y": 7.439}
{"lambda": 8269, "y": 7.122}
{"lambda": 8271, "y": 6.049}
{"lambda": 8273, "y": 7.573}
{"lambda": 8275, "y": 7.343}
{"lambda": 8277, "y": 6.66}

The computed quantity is 3.3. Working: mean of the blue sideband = 7.56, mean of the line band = 6.83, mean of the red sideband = 6.97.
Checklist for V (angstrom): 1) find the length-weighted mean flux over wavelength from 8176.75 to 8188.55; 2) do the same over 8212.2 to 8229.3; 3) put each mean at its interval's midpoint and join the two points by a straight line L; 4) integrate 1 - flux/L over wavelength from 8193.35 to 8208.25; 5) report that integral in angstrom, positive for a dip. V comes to 1.7 angstrom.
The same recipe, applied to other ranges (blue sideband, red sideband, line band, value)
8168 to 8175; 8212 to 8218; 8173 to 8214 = 2.5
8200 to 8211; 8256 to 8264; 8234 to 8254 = 0.8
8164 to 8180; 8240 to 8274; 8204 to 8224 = 2.3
